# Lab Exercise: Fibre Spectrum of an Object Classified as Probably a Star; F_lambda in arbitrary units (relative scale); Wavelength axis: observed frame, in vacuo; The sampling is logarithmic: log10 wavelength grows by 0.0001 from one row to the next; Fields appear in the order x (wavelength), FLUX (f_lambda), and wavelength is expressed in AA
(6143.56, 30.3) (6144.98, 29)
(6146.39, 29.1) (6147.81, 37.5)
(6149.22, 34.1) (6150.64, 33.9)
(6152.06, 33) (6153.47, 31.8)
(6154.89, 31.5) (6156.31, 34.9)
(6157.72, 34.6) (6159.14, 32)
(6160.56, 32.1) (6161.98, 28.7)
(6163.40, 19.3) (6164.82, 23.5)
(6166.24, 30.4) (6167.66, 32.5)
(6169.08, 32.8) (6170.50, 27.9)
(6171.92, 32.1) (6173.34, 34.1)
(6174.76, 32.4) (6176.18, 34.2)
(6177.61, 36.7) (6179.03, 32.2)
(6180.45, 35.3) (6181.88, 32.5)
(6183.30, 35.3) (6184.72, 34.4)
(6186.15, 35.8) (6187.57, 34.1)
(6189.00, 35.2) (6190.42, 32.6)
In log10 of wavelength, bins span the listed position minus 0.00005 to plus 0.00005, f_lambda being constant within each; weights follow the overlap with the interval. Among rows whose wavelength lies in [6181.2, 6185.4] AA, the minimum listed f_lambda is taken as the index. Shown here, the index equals 32.5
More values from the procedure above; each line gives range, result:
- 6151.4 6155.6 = 31.5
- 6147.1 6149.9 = 34.1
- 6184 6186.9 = 34.4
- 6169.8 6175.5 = 27.9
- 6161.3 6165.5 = 19.3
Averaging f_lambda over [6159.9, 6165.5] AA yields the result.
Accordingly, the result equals 25.8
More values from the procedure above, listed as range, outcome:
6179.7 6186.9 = 34.7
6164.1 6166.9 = 26.9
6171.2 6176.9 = 33.2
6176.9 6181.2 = 34.7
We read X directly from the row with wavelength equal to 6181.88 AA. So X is 32.5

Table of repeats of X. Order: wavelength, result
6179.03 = 32.2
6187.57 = 34.1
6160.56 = 32.1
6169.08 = 32.8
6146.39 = 29.1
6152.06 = 33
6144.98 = 29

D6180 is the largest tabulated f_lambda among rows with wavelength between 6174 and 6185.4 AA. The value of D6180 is 36.7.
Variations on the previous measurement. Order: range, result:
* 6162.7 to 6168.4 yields 32.5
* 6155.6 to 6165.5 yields 34.9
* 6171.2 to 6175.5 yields 34.1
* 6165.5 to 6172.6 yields 32.8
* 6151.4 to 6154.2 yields 33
